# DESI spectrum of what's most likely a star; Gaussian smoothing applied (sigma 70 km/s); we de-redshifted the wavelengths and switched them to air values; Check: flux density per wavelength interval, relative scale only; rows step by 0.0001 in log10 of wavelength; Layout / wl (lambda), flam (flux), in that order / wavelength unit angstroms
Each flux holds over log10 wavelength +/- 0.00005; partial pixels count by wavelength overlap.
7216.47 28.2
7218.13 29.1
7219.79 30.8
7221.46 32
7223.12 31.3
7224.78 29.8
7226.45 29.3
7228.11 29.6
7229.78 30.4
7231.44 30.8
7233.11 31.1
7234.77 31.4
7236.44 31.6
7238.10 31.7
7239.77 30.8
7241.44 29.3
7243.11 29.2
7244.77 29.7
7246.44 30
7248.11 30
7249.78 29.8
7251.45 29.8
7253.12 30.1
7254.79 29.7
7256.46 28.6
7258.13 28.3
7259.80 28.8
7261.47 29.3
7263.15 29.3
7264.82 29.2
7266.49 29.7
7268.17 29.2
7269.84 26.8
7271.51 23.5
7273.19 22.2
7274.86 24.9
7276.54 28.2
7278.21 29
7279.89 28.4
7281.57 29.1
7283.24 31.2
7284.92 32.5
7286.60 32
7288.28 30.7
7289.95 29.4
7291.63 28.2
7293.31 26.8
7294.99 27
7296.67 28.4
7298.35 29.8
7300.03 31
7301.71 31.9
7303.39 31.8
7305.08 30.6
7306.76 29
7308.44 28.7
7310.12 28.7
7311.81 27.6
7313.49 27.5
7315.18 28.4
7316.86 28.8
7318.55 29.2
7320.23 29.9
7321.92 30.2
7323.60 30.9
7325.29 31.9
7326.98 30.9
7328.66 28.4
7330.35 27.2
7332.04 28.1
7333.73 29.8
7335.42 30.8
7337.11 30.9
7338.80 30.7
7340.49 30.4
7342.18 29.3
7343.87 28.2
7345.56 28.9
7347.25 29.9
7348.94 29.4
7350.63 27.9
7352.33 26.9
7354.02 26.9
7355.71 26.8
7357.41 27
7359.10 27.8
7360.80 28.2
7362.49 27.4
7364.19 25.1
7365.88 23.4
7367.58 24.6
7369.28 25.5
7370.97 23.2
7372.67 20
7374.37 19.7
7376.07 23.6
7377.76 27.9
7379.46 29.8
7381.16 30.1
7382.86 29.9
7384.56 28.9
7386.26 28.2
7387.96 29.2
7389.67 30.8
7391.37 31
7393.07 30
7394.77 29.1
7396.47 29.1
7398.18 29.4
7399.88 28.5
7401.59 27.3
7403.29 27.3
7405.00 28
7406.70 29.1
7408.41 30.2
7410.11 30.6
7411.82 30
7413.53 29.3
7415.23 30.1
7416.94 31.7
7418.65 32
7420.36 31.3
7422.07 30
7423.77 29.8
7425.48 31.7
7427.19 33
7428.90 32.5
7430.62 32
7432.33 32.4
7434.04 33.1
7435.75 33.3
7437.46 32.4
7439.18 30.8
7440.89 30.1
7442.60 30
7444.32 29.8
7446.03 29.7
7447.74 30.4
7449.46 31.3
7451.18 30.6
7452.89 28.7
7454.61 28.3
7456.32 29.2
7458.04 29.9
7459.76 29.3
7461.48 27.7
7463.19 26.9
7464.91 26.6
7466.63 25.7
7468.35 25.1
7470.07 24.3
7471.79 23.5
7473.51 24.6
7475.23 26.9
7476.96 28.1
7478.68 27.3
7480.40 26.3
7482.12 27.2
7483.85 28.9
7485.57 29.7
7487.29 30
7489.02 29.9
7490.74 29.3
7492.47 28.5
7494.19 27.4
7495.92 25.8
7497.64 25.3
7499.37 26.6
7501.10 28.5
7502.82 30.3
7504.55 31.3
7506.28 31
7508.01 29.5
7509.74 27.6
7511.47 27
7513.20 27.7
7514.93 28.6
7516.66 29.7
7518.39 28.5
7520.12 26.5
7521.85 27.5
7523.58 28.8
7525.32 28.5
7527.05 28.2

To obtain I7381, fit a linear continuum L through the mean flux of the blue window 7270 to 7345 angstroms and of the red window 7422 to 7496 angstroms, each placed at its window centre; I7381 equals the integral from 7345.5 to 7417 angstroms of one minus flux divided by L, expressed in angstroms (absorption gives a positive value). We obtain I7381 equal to 3.2 angstroms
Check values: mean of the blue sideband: 29.1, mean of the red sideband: 29.1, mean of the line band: 27.8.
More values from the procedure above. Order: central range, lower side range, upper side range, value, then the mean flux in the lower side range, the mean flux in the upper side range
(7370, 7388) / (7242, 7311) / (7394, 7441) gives 2.3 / 29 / 30.5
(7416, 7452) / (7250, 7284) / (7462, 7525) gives -4.5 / 28.3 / 27.7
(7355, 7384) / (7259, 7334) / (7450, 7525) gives 2.7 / 29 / 27.9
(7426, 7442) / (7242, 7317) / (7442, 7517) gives -2.1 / 29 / 28.2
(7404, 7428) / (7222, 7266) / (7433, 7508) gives -1.3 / 30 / 28.6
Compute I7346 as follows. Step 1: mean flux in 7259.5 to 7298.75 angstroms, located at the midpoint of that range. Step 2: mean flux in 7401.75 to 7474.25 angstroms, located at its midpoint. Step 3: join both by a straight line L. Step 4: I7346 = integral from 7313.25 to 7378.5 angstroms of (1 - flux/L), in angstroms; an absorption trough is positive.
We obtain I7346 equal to 2.7 angstroms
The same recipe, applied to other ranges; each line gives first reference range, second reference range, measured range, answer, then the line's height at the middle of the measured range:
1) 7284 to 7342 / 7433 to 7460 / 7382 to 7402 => 0.54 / 30.1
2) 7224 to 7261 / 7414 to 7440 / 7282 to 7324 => 1.32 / 30.5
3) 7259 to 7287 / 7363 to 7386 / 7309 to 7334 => -1.94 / 27.1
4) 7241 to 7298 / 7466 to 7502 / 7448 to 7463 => -1.08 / 27.3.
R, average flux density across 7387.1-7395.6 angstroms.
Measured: 30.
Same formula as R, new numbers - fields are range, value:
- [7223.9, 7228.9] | 29.6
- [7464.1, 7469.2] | 25.8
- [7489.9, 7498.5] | 27.3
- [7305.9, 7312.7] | 28.5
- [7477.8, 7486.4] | 27.9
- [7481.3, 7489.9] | 29.1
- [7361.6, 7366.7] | 25.4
